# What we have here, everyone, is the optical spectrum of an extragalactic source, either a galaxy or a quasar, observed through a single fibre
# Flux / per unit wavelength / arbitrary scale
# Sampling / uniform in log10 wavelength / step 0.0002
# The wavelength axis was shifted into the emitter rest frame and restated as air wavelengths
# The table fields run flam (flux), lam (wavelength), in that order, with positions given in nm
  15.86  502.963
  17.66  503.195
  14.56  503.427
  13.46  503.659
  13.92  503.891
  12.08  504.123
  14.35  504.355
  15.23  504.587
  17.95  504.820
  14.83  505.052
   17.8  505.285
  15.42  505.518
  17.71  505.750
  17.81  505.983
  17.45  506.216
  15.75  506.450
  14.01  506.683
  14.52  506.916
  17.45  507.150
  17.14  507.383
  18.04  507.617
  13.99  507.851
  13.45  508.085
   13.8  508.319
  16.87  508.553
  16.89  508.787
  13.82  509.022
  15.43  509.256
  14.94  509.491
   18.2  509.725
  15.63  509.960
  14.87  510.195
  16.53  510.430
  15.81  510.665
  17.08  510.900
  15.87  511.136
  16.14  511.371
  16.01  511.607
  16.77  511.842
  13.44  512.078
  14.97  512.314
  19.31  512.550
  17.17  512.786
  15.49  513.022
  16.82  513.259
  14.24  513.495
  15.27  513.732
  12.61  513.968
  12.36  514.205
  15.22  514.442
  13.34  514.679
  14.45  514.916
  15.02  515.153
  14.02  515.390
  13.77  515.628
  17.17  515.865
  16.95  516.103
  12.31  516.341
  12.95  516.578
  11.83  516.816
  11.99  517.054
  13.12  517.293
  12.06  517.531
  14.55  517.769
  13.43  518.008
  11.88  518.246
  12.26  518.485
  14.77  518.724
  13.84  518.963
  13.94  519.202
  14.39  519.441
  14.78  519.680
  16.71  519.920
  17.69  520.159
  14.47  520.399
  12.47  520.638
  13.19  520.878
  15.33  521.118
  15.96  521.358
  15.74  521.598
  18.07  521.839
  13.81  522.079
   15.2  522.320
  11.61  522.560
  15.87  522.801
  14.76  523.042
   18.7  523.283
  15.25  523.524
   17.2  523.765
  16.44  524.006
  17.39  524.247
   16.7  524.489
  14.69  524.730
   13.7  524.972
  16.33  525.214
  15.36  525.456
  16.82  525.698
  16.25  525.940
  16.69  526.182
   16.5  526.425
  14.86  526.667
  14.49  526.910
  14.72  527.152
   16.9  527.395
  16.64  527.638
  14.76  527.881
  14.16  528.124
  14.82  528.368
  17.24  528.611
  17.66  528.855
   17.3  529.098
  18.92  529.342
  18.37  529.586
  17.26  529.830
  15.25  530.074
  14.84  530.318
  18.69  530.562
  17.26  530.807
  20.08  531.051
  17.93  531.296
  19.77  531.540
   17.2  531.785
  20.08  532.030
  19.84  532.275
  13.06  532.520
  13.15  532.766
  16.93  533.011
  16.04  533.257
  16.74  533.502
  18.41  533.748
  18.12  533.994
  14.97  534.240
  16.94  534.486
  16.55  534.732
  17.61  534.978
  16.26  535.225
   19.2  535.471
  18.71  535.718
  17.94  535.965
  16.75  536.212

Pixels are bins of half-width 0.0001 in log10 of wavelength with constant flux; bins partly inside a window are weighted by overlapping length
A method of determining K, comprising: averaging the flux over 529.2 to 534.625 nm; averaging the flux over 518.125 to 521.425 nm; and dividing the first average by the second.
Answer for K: 1.2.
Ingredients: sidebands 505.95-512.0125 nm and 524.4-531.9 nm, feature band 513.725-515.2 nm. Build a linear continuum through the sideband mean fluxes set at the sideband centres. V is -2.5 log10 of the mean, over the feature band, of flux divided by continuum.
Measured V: 0.157 mag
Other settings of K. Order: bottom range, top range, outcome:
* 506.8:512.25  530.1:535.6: 1.09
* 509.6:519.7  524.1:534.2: 1.13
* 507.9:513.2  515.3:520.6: 0.89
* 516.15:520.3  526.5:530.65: 1.18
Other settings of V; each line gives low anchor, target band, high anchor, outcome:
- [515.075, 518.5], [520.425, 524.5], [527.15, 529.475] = -0.03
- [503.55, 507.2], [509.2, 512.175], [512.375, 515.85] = -0.05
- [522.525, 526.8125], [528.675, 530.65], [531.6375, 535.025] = -0.05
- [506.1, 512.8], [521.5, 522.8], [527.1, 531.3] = 0.11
